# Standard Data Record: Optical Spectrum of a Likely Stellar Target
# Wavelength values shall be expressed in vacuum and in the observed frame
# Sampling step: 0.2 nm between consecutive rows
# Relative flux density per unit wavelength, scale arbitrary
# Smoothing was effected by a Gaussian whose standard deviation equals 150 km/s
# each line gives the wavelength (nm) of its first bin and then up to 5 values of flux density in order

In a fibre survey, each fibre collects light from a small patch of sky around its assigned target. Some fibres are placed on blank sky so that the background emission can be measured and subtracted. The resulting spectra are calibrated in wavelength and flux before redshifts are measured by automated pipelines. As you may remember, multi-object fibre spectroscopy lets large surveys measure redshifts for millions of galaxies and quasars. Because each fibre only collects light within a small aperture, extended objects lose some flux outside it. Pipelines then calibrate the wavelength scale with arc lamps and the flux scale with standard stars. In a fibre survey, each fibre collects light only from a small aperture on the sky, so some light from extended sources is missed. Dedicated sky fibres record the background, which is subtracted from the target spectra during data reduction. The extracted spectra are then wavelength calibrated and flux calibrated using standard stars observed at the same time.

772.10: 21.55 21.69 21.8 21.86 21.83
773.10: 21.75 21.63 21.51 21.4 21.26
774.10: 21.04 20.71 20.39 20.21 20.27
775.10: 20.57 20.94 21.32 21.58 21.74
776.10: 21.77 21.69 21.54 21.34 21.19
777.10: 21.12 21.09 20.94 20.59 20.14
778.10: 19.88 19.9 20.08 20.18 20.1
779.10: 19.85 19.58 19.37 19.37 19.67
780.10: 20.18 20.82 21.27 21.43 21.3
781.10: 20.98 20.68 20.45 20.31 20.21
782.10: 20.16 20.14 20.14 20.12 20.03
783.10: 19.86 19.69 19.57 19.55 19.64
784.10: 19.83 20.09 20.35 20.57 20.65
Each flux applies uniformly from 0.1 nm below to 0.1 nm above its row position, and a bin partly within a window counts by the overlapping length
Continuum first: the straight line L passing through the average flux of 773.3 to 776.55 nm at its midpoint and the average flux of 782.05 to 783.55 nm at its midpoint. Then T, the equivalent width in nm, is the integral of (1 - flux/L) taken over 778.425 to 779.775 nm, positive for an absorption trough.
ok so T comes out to 0.05 nm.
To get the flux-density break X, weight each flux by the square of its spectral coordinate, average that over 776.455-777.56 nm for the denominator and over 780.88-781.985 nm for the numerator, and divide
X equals 1.0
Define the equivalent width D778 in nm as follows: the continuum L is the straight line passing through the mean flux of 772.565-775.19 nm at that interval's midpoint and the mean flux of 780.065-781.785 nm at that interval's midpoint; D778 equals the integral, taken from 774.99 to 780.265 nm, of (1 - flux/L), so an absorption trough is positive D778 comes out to 0.09 nm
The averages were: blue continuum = 21.1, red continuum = 20.9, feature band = 20.6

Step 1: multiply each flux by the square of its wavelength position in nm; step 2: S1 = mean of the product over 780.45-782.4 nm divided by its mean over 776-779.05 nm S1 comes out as 1.01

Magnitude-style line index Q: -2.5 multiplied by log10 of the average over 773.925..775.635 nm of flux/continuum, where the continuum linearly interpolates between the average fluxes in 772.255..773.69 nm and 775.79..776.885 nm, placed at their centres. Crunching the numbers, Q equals 0.05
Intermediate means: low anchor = 21.7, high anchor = 21.6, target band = 20.7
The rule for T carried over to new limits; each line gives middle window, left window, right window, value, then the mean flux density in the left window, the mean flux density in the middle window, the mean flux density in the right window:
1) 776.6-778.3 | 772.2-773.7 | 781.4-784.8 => 0.019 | 21.7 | 20.7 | 20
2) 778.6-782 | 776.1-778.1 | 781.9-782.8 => 0.026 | 21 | 20.3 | 20.1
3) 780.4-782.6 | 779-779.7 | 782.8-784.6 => -0.105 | 19.6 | 20.6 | 19.8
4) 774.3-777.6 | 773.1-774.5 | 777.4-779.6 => -0.065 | 21.2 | 21.1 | 20.1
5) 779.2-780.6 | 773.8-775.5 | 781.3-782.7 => 0.024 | 20.7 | 20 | 20.3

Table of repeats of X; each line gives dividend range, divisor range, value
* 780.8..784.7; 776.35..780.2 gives 1.00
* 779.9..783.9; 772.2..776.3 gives 0.97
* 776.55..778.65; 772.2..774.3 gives 0.97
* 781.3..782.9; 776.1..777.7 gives 0.96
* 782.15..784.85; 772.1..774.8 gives 0.96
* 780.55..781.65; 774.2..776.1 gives 1.02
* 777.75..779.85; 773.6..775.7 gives 0.96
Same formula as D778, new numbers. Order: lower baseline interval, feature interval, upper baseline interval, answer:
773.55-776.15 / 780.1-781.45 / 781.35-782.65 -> -0.04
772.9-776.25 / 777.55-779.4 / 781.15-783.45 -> 0.05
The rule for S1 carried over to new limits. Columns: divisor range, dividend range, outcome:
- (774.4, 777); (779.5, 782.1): 0.98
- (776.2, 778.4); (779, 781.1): 0.98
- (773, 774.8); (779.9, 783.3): 0.99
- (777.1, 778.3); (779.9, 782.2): 1.02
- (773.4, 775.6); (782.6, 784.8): 0.98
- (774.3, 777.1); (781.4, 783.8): 0.97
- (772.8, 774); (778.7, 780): 0.93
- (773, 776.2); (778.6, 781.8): 0.98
